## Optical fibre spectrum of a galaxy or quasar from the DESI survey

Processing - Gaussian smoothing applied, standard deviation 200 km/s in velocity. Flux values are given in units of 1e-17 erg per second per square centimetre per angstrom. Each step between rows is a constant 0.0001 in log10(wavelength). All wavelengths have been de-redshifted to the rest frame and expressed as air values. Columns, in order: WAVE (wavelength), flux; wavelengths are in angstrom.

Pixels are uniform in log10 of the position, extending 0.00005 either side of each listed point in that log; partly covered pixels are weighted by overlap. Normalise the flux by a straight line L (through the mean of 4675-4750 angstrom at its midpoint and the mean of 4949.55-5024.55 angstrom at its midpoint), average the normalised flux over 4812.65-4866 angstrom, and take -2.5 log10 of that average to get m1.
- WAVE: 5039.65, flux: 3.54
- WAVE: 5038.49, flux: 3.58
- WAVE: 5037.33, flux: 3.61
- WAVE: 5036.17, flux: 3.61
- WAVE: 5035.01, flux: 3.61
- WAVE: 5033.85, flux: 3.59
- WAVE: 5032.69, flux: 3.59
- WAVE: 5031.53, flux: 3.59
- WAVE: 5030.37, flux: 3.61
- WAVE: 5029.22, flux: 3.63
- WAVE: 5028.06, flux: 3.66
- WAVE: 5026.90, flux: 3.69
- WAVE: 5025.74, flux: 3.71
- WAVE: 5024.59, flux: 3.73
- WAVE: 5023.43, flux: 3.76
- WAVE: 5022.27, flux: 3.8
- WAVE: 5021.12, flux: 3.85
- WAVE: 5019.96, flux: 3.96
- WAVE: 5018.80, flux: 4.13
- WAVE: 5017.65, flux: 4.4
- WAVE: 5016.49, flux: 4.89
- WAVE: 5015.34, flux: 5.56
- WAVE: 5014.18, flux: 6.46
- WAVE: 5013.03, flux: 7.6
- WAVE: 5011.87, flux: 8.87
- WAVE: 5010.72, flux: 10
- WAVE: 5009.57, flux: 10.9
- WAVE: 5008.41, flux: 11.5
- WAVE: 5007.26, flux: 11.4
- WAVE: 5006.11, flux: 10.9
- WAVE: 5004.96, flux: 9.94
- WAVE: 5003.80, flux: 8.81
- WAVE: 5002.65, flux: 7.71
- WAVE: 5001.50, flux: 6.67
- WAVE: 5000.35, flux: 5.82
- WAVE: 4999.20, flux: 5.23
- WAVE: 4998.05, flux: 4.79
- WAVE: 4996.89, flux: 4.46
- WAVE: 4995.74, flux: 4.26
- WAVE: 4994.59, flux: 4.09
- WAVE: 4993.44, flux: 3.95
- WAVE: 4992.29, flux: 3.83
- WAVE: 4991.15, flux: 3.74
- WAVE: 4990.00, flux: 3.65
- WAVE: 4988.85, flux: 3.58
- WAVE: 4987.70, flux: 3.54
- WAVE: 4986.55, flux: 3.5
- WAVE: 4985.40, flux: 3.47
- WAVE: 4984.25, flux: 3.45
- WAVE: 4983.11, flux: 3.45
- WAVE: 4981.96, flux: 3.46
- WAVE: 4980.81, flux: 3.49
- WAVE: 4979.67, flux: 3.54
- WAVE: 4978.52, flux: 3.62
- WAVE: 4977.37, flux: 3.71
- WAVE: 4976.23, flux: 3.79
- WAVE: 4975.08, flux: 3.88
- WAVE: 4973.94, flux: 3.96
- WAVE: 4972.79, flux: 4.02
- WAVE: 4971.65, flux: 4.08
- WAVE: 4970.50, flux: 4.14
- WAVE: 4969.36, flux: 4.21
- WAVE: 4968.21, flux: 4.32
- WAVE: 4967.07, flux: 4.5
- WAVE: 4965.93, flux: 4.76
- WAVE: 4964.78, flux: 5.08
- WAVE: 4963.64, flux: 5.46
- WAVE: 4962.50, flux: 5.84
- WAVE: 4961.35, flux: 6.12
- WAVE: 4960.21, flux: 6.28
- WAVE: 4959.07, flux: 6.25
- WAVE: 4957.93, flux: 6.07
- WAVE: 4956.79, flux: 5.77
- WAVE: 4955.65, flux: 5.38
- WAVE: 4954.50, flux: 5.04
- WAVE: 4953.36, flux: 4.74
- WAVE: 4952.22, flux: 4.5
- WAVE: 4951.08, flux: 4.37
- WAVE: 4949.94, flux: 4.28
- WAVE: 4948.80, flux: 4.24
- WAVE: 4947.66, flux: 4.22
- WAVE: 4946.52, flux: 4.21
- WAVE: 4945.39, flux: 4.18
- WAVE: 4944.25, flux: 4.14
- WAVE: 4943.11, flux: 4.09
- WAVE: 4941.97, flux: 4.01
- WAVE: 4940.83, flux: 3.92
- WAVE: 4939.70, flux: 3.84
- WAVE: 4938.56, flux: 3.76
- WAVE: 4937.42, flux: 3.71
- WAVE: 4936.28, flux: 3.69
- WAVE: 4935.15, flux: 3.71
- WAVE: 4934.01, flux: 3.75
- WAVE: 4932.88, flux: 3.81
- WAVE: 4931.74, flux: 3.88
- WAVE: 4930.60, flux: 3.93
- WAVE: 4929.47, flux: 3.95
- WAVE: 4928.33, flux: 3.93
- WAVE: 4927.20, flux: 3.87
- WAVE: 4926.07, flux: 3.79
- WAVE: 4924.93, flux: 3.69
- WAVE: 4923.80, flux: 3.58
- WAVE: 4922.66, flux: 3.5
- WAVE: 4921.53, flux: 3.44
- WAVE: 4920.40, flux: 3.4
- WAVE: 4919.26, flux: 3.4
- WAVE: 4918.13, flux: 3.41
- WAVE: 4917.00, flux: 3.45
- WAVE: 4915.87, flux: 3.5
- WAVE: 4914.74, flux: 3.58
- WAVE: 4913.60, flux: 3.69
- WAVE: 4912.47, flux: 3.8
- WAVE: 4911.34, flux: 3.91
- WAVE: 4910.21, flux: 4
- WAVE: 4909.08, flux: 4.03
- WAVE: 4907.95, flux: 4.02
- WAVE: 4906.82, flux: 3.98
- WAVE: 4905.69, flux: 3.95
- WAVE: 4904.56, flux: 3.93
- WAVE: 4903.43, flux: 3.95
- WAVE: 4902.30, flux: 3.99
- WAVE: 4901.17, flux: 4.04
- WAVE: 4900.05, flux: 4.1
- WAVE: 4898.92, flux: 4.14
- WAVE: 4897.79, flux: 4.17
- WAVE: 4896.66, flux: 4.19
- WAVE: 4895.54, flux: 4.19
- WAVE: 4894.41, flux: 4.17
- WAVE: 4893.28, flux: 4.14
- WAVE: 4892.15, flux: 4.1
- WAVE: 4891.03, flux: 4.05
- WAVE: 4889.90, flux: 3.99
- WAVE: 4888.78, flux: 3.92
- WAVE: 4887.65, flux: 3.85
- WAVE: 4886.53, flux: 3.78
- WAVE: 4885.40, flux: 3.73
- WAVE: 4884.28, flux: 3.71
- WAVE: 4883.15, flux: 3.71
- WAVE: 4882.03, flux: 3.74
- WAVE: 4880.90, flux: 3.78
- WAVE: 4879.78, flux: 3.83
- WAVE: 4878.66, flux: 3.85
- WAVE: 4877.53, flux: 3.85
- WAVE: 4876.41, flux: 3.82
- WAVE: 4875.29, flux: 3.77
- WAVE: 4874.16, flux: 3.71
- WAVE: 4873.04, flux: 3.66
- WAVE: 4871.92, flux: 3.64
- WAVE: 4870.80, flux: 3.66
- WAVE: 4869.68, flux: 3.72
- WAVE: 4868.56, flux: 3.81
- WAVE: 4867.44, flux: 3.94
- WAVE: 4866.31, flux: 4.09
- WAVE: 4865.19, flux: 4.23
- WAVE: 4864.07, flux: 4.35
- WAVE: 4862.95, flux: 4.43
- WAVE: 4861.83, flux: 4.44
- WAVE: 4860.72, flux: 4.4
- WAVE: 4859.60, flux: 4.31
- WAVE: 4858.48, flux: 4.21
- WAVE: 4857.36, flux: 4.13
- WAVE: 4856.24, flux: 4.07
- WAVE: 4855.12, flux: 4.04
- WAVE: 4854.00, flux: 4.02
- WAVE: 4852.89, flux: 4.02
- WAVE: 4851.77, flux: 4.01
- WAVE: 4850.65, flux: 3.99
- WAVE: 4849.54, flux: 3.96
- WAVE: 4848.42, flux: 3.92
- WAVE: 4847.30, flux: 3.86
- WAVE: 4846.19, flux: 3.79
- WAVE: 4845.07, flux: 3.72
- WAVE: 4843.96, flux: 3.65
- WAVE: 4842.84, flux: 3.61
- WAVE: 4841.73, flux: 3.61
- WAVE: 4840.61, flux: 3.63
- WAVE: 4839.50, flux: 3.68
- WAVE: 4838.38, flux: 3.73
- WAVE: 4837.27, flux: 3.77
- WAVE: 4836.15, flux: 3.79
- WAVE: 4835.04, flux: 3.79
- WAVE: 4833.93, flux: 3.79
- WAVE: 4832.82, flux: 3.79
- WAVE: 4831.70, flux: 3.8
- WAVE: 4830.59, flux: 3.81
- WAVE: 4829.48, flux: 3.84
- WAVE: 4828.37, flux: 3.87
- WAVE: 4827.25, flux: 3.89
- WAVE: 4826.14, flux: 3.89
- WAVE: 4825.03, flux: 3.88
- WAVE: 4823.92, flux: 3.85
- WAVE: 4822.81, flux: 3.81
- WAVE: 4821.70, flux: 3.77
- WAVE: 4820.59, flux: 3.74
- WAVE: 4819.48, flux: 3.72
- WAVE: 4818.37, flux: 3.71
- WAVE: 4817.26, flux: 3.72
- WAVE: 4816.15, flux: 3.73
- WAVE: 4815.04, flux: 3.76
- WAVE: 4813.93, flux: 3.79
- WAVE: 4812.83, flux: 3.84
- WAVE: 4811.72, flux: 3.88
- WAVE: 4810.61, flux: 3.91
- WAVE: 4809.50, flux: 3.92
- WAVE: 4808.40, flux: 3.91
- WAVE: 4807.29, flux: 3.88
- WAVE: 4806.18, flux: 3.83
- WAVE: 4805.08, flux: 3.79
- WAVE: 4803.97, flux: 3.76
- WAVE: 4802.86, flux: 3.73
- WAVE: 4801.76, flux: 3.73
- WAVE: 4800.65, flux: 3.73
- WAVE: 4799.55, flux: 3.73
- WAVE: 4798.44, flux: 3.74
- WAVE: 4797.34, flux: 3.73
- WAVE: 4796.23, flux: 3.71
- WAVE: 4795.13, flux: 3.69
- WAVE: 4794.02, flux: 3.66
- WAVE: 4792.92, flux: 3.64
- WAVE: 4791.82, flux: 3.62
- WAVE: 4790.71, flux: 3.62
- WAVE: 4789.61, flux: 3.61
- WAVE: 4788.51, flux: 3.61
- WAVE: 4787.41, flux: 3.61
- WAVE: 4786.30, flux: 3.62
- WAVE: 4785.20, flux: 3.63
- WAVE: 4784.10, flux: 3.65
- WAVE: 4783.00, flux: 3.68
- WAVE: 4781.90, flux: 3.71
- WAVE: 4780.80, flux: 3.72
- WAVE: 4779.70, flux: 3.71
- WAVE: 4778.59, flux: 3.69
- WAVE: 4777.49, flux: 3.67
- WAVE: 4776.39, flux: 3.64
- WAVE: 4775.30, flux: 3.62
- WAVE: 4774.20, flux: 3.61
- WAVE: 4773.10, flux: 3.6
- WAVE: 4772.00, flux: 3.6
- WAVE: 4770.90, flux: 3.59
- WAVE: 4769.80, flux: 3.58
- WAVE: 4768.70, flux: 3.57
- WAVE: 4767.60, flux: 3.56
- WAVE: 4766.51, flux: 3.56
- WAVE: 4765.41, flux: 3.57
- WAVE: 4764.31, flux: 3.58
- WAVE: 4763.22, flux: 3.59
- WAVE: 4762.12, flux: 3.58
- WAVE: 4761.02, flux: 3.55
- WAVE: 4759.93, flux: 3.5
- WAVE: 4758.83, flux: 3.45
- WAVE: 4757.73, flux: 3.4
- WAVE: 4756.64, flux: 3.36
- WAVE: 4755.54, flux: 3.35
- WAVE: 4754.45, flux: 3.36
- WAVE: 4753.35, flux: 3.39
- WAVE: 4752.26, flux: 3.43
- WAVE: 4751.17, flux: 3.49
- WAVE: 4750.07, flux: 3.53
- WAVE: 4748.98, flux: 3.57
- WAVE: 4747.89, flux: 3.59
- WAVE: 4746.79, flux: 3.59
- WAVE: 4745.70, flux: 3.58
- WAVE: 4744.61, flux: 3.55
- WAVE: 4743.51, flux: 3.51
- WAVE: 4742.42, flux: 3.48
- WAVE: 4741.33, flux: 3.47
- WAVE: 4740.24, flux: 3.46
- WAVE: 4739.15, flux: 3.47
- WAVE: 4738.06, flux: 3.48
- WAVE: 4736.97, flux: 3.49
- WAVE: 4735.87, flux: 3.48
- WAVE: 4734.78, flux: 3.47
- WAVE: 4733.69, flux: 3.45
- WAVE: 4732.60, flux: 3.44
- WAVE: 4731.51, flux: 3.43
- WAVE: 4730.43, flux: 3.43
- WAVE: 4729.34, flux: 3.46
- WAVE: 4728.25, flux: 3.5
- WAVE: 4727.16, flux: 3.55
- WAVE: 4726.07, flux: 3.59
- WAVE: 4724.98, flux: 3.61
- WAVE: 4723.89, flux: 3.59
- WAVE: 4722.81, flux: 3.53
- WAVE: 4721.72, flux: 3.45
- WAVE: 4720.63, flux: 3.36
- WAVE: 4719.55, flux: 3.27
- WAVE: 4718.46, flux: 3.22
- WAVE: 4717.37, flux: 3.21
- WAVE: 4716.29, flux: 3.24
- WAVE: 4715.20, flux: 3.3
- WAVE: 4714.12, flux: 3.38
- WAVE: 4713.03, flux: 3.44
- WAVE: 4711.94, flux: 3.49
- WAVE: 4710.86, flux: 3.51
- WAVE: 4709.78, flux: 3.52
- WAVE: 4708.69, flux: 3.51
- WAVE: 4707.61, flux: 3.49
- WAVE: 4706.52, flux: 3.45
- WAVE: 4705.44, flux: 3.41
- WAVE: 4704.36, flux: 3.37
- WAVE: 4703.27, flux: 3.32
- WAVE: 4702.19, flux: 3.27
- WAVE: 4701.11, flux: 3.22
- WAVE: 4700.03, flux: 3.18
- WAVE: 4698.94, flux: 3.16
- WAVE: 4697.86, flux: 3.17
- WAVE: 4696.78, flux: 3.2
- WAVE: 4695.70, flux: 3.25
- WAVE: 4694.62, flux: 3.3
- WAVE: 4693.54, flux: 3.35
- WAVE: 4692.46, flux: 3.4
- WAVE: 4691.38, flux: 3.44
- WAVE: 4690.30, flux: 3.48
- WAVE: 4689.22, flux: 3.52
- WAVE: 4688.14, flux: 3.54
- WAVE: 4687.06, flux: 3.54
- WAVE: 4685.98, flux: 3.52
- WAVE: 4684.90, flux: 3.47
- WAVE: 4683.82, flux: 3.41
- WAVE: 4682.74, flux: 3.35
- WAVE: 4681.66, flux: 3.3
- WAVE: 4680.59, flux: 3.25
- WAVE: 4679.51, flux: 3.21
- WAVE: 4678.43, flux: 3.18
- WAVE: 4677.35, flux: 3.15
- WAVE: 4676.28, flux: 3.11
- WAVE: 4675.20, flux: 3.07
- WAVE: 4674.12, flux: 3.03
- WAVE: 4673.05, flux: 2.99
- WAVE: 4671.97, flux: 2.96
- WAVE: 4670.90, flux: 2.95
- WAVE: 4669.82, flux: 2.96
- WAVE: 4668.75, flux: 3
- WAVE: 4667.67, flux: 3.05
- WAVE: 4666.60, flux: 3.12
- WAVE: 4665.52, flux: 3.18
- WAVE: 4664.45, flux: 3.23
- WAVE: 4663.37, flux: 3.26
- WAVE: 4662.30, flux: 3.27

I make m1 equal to 0.10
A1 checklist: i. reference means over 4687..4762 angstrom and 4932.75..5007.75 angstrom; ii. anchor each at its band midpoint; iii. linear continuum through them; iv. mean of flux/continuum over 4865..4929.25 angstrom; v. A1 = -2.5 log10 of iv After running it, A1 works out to 0.14 mag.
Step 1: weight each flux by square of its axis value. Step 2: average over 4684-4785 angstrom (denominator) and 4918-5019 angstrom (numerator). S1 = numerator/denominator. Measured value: 1.6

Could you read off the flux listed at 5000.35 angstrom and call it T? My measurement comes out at 5.82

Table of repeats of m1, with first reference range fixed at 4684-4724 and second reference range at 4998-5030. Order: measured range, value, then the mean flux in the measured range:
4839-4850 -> 0.26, 3.74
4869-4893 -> 0.32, 3.81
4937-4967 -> 0.21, 4.78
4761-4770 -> 0.12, 3.57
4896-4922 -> 0.37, 3.83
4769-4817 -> 0.15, 3.71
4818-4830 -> 0.19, 3.82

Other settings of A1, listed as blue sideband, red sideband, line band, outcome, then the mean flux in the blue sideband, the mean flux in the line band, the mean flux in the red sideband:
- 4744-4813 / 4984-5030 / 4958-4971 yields 0.007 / 3.63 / 5.22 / 5.63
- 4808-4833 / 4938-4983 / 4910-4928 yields 0.182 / 3.82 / 3.62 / 4.48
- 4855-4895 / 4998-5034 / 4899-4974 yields 0.164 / 3.96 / 4.22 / 6.1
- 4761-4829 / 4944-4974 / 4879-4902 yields 0.105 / 3.71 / 3.97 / 4.84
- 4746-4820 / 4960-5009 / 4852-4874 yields 0.045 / 3.65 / 4.06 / 5.11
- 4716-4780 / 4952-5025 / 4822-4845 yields 0.102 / 3.5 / 3.77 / 5.32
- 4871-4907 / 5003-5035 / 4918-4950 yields 0.208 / 3.92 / 3.84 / 6.02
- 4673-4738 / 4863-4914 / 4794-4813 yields -0.034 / 3.37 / 3.79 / 3.93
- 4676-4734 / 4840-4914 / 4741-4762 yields 0.016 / 3.38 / 3.48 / 3.95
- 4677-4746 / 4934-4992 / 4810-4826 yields -0.005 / 3.4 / 3.8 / 4.29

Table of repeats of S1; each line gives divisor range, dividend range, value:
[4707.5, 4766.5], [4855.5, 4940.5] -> 1.20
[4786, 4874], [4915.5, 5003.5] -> 1.17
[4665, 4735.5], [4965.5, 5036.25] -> 1.70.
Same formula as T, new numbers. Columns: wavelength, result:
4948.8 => 4.24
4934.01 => 3.75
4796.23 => 3.71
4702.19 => 3.27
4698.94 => 3.16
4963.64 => 5.46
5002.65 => 7.71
